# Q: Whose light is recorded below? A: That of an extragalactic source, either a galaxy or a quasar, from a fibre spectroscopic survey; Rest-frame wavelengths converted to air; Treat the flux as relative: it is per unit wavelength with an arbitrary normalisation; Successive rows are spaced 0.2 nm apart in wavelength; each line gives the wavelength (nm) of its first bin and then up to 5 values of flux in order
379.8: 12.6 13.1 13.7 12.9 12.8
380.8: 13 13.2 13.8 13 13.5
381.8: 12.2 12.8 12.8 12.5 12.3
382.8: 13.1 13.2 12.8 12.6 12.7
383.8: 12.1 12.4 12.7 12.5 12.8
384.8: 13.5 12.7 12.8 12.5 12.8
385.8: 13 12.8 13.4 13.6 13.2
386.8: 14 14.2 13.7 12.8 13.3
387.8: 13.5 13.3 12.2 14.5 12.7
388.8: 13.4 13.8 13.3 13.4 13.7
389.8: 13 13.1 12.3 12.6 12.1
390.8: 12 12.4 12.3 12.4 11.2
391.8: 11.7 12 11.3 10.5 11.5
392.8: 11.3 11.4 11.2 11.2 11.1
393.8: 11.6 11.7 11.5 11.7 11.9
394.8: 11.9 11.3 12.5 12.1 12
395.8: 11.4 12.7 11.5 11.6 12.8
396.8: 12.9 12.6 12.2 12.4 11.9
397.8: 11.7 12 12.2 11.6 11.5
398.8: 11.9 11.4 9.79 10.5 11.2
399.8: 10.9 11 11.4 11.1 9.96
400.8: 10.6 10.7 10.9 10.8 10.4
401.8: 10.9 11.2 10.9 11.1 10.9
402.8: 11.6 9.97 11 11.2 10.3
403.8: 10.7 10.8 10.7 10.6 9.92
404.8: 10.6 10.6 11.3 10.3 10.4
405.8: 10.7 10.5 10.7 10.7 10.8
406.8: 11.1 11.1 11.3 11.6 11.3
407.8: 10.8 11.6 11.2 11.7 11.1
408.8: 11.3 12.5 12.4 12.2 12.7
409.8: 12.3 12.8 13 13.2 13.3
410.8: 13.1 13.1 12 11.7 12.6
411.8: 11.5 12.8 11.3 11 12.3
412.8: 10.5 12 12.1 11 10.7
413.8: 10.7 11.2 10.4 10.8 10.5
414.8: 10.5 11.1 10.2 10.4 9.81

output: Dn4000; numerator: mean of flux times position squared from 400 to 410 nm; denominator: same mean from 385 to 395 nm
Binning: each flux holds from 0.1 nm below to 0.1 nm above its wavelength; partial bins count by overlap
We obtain 1.0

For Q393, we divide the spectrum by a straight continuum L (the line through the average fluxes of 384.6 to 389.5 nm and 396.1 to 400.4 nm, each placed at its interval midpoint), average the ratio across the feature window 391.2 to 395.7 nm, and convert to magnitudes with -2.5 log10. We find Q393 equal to 0.07 mag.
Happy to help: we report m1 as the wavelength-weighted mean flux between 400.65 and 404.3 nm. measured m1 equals 10.8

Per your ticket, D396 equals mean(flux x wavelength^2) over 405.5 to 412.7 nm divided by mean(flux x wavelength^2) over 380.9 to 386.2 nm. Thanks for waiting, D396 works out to 1.0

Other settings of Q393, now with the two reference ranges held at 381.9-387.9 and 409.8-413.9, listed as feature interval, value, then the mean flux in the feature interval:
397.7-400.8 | 0.118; 11.2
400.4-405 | 0.154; 10.7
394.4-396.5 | 0.064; 11.9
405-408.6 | 0.114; 11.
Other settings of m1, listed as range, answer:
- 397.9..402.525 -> 11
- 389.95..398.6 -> 11.9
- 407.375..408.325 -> 11.3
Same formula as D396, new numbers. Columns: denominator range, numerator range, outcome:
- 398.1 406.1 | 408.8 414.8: 1.15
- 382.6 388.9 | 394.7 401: 0.95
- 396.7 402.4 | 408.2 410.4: 1.13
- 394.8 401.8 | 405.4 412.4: 1.08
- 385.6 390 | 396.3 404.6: 0.89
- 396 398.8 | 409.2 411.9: 1.11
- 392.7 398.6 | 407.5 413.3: 1.09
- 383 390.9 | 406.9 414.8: 1.02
